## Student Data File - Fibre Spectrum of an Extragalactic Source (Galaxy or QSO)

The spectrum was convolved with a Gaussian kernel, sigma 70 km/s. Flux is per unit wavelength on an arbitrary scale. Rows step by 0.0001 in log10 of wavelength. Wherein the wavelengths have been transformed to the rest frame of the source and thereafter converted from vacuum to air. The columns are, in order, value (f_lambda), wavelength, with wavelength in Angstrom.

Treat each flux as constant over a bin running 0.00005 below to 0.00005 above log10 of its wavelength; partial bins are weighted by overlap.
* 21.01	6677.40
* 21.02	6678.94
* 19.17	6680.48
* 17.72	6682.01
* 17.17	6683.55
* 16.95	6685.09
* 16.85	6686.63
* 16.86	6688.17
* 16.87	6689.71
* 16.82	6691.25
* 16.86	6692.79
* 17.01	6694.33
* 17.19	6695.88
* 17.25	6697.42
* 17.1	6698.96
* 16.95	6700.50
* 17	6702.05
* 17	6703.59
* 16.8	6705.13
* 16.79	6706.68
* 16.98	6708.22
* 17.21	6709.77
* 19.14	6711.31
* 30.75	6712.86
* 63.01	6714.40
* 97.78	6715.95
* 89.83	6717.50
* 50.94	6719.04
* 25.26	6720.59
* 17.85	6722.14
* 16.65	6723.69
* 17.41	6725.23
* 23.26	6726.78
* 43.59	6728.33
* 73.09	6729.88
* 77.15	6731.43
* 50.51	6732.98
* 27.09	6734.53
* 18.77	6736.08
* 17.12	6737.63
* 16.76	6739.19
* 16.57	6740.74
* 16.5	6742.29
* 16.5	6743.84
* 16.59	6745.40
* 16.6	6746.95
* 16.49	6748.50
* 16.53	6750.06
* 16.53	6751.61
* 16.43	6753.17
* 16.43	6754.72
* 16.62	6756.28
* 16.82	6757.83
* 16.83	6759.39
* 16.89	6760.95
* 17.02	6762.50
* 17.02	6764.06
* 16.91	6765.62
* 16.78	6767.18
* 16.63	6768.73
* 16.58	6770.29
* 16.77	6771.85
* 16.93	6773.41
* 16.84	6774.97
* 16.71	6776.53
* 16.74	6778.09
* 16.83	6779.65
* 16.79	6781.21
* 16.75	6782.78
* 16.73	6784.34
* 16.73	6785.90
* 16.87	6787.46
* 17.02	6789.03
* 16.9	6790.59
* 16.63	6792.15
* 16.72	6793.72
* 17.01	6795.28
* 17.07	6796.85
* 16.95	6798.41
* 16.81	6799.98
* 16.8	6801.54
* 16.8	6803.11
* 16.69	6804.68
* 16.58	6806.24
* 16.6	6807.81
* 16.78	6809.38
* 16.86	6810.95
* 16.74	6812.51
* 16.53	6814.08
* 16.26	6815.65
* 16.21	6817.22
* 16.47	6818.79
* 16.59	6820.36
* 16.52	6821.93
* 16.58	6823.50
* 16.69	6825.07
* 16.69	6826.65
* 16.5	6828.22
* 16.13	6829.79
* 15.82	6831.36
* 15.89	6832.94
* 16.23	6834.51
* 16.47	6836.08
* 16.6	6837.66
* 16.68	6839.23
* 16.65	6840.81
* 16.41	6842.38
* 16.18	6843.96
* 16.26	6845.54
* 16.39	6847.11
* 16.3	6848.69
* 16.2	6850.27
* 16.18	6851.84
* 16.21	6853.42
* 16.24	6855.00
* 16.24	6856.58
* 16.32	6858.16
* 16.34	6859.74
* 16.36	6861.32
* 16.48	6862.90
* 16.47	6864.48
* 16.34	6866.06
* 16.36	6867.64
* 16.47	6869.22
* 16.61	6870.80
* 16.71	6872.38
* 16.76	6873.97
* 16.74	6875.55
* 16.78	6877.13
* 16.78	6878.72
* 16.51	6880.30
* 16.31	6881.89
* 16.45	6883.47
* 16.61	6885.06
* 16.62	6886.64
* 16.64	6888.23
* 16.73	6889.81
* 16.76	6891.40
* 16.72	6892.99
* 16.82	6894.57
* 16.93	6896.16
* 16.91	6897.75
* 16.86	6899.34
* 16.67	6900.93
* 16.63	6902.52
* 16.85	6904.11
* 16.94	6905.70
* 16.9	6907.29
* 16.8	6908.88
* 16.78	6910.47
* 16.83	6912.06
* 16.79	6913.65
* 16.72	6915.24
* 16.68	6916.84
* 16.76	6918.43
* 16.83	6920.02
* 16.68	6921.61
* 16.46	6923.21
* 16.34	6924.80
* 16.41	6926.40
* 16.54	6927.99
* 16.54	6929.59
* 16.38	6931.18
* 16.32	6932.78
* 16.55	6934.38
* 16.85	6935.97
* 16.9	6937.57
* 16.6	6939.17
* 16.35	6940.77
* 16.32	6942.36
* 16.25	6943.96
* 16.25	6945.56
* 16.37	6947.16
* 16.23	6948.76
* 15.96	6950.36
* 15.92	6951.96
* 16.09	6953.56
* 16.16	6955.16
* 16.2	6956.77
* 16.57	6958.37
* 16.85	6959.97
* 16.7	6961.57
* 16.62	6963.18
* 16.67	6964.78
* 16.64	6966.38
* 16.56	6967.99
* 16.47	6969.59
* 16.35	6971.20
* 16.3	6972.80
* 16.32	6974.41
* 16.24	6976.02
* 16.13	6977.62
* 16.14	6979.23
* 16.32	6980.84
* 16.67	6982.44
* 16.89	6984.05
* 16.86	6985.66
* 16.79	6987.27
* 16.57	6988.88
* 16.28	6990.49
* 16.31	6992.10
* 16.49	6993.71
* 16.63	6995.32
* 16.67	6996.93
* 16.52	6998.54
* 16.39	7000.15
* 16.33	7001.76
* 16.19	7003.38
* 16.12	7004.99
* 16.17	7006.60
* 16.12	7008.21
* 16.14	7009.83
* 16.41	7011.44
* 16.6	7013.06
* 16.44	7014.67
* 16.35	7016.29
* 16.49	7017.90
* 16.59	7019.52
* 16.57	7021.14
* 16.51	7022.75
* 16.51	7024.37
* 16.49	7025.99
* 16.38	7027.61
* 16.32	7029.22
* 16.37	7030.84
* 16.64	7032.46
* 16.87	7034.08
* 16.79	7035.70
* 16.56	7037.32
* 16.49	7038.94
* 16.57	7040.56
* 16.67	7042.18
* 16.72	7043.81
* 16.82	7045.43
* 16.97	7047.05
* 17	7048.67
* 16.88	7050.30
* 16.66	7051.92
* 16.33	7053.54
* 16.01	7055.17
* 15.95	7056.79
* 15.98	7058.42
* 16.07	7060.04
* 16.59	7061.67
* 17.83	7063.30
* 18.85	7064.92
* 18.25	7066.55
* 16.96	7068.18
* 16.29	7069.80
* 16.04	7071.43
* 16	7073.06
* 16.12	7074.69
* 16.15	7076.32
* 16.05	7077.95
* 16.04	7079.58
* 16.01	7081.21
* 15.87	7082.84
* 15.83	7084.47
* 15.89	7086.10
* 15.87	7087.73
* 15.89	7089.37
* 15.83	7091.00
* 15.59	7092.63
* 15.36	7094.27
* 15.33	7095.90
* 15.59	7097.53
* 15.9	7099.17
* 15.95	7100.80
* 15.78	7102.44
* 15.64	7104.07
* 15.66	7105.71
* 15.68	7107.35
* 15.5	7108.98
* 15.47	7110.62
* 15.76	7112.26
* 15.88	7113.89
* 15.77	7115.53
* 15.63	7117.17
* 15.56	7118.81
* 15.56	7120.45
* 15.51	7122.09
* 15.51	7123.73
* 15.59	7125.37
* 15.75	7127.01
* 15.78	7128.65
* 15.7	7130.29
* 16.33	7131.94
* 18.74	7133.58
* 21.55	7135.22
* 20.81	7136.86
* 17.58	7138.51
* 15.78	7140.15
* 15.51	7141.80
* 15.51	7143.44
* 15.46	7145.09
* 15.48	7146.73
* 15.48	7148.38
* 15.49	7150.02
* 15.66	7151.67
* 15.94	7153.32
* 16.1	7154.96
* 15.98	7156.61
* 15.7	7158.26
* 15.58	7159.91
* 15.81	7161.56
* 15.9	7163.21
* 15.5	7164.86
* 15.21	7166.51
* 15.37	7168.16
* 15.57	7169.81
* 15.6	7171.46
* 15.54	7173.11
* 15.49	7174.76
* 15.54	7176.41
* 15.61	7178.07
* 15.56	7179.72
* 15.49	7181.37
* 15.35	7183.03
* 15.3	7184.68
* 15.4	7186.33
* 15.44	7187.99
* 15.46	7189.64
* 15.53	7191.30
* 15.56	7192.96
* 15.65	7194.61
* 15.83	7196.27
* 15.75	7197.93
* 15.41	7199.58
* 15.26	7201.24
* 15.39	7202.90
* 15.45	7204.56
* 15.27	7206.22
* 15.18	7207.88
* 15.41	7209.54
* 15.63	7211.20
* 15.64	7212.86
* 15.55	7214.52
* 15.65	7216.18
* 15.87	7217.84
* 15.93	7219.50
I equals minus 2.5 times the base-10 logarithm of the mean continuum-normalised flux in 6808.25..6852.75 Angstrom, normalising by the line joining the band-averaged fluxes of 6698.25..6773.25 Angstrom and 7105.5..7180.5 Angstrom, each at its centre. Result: 0.40 mag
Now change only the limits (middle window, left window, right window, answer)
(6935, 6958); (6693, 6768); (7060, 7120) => 0.227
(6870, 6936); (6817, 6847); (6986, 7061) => -0.016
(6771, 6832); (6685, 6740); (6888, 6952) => 0.398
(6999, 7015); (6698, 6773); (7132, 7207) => 0.210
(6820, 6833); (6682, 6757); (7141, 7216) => 0.402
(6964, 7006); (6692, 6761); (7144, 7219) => 0.239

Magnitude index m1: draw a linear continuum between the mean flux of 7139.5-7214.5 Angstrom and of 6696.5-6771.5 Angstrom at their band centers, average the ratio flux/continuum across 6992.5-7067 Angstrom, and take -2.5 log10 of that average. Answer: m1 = 0.15 mag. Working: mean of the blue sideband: 26.2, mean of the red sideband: 15.5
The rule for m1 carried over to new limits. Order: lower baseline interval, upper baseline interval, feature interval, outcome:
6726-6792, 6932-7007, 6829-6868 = 0.18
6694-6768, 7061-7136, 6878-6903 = 0.30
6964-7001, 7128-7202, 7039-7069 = -0.04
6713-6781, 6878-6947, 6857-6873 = 0.19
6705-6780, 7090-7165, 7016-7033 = 0.14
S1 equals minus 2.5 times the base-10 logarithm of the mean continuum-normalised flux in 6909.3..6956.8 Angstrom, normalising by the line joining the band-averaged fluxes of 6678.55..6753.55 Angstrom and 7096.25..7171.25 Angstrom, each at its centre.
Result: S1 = 0.26 mag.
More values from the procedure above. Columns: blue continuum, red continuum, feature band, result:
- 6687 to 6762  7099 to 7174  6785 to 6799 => 0.41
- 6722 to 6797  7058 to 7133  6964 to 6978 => 0.09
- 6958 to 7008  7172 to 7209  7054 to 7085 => -0.03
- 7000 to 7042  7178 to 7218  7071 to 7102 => 0.02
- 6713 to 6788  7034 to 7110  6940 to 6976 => 0.20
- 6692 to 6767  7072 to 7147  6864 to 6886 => 0.32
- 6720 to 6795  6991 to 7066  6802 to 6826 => 0.21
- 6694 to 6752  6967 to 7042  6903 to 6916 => 0.22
